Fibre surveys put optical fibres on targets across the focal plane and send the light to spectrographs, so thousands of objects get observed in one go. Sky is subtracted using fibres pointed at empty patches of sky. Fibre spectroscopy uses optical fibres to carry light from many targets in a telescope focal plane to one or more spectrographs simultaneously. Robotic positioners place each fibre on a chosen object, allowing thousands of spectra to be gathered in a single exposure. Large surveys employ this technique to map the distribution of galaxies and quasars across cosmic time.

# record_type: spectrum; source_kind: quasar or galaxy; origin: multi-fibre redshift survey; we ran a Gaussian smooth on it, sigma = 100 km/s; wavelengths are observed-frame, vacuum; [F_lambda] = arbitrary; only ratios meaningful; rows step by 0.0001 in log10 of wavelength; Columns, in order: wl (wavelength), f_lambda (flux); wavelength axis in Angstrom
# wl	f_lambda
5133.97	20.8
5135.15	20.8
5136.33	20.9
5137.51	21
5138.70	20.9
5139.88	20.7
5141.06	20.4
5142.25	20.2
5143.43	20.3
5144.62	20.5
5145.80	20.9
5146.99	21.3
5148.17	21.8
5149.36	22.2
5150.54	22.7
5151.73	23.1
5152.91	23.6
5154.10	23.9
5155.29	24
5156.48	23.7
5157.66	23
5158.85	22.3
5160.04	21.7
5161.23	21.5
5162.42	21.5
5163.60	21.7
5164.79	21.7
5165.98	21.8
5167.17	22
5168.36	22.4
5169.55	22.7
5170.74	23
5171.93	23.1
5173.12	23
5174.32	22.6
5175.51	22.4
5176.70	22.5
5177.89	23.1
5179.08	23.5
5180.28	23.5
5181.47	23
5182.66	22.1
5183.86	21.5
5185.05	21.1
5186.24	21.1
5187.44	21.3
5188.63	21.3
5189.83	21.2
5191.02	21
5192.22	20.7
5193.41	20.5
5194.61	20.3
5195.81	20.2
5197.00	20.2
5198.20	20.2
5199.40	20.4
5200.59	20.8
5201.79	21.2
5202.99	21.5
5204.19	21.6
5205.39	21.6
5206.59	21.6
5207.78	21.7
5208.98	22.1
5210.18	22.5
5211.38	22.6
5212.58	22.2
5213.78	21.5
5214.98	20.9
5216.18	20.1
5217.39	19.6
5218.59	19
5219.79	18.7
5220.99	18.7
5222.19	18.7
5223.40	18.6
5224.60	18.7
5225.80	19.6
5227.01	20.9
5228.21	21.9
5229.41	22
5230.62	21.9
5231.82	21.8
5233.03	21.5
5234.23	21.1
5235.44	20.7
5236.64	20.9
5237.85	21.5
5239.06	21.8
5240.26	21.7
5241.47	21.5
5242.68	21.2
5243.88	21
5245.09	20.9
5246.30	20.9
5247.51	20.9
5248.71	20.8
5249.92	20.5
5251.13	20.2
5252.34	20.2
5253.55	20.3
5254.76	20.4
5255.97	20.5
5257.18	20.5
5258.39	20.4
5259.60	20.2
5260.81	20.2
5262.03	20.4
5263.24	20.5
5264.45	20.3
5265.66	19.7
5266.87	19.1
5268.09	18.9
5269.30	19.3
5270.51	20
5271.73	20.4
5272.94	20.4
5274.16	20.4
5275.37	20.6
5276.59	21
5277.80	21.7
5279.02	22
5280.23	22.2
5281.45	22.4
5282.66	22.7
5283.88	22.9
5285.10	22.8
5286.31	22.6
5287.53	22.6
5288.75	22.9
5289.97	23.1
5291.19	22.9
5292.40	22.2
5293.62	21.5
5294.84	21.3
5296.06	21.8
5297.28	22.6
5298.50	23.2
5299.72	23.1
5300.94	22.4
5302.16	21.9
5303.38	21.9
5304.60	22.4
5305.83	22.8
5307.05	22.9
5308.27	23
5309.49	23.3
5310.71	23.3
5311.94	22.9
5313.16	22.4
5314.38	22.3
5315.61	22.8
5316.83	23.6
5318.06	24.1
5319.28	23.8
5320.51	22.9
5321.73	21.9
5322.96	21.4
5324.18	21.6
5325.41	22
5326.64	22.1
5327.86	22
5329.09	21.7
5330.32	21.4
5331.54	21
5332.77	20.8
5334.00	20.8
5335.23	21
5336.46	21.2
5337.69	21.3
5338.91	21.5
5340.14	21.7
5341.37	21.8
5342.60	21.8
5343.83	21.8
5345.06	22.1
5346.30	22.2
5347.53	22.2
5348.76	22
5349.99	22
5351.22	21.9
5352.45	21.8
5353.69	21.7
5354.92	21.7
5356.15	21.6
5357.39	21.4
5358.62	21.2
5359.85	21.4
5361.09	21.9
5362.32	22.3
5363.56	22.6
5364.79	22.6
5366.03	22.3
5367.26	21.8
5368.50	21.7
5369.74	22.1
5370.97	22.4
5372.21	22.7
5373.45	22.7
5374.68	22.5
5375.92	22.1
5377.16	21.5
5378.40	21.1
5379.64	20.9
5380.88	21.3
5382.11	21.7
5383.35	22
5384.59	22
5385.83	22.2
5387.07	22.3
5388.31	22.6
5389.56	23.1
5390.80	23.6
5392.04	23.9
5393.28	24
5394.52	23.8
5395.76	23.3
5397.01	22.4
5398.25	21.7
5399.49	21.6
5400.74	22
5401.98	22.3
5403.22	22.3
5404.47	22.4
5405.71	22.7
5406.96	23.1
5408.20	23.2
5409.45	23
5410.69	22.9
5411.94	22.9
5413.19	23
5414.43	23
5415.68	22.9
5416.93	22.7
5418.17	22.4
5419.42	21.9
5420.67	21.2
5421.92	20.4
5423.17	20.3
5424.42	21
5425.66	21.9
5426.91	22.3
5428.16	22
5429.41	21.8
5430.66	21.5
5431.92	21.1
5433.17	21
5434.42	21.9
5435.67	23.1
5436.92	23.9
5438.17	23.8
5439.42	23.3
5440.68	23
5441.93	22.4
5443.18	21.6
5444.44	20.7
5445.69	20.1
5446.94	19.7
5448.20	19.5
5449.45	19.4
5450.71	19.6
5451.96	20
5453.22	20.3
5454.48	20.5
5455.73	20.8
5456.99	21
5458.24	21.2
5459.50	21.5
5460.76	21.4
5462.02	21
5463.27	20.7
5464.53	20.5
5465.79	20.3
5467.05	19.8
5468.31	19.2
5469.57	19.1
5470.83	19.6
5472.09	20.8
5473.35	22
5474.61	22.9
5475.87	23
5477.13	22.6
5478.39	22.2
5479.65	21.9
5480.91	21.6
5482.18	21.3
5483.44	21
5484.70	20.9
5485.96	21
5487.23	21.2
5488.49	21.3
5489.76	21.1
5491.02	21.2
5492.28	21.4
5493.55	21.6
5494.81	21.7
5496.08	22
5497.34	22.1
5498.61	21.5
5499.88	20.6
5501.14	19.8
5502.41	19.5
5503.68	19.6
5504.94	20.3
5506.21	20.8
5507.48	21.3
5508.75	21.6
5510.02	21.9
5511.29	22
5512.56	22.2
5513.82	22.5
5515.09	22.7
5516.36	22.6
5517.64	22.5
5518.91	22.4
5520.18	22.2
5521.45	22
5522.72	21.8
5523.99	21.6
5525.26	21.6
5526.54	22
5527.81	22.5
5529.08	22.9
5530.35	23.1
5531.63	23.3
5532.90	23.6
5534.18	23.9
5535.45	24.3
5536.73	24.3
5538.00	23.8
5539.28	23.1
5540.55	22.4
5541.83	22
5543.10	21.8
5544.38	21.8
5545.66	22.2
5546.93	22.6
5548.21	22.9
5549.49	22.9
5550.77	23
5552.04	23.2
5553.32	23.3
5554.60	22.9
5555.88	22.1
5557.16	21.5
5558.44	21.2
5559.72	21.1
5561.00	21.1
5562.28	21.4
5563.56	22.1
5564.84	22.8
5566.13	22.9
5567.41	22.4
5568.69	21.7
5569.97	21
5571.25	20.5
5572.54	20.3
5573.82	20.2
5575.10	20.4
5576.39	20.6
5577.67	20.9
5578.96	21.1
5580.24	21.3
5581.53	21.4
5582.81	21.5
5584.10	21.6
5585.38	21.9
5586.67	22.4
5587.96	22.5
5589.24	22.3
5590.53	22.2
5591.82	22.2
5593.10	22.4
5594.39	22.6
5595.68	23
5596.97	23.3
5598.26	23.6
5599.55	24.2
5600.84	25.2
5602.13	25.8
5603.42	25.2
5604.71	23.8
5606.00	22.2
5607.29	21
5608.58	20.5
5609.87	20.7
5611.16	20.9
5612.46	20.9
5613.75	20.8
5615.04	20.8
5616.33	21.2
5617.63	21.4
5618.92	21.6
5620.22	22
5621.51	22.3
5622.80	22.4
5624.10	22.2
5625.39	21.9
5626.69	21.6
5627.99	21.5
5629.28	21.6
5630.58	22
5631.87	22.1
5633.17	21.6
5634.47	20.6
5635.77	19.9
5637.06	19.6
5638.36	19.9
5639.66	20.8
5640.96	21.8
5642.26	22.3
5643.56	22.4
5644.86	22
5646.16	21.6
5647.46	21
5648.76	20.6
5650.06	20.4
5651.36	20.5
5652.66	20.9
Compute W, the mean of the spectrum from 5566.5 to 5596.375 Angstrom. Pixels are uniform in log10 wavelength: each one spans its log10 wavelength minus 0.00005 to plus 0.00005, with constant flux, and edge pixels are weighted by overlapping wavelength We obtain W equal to 21.6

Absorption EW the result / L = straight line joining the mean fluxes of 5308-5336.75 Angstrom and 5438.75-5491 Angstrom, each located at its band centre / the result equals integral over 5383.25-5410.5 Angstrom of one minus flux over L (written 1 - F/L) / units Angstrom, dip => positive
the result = -1.4 Angstrom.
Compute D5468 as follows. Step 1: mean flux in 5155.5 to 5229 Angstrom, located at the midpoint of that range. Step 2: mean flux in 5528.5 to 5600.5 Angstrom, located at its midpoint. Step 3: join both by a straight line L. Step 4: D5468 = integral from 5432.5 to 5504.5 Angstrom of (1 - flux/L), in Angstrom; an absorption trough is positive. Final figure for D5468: 2.9 Angstrom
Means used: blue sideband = 21.4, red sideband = 22.3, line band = 21.2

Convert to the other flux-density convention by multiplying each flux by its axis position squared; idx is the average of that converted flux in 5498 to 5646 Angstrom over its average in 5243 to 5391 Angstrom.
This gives 1.11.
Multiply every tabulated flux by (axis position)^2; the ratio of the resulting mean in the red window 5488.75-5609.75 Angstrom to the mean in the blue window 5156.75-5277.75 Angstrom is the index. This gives 1.2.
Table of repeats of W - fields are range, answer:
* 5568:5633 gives 21.9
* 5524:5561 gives 22.6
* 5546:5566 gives 22.3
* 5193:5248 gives 20.9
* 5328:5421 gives 22.1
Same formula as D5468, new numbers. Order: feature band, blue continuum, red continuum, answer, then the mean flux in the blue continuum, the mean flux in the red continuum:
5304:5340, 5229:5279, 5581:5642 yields -2.2 Angstrom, 20.7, 22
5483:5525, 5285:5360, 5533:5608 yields 1.6 Angstrom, 22.2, 22.4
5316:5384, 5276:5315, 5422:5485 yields 0.4 Angstrom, 22.5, 21.2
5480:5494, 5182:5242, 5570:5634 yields 0.3 Angstrom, 20.9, 21.9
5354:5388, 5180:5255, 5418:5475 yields -1.4 Angstrom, 20.9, 21.1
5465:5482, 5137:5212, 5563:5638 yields 0.5 Angstrom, 21.8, 21.9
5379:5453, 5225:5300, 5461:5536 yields -2.1 Angstrom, 21.2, 21.6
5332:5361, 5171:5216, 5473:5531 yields 0.1 Angstrom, 21.7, 21.7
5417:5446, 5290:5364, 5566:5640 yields 0.1 Angstrom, 22.1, 21.8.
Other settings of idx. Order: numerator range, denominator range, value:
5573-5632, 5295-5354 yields 1.10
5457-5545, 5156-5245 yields 1.14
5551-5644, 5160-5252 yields 1.19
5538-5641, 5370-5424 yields 1.05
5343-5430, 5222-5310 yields 1.09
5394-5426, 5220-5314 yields 1.11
